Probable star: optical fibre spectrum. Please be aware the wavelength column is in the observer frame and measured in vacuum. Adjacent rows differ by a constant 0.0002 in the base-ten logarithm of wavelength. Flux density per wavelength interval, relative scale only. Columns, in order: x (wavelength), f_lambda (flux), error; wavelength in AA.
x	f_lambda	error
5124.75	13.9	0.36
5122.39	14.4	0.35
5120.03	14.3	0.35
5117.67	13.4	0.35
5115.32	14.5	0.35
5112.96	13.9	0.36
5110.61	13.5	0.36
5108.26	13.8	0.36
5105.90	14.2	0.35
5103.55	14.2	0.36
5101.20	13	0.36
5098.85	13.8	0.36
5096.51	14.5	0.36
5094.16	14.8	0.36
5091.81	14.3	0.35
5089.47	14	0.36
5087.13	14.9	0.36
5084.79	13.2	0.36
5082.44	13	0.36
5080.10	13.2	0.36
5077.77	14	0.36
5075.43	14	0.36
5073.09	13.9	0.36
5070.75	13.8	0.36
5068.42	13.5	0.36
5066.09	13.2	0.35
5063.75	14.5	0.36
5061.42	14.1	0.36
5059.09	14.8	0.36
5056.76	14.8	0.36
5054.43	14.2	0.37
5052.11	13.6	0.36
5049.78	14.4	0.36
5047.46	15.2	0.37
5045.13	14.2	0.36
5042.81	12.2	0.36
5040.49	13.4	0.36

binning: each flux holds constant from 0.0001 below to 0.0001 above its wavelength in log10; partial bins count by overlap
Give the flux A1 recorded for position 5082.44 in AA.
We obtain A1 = 13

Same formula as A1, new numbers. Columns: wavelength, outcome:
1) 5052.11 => 13.6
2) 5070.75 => 13.8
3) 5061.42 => 14.1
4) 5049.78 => 14.4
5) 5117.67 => 13.4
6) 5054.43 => 14.2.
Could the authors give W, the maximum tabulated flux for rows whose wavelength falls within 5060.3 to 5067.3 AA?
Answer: 14.5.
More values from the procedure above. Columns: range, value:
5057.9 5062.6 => 14.8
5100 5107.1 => 14.2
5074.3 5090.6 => 14.9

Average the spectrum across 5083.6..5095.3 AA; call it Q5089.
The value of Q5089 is 14.2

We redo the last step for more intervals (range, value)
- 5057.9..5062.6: 14.5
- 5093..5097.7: 14.7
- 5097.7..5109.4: 13.8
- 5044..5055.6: 14.3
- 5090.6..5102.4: 14.1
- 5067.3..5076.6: 13.8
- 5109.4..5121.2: 13.9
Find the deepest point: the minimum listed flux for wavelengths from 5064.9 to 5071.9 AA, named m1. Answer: 13.2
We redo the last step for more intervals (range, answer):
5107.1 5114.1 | 13.5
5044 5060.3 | 13.6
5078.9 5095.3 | 13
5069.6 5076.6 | 13.8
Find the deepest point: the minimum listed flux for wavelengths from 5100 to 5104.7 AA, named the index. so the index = 13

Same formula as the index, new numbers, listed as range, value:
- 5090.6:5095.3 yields 14.3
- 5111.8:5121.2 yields 13.4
